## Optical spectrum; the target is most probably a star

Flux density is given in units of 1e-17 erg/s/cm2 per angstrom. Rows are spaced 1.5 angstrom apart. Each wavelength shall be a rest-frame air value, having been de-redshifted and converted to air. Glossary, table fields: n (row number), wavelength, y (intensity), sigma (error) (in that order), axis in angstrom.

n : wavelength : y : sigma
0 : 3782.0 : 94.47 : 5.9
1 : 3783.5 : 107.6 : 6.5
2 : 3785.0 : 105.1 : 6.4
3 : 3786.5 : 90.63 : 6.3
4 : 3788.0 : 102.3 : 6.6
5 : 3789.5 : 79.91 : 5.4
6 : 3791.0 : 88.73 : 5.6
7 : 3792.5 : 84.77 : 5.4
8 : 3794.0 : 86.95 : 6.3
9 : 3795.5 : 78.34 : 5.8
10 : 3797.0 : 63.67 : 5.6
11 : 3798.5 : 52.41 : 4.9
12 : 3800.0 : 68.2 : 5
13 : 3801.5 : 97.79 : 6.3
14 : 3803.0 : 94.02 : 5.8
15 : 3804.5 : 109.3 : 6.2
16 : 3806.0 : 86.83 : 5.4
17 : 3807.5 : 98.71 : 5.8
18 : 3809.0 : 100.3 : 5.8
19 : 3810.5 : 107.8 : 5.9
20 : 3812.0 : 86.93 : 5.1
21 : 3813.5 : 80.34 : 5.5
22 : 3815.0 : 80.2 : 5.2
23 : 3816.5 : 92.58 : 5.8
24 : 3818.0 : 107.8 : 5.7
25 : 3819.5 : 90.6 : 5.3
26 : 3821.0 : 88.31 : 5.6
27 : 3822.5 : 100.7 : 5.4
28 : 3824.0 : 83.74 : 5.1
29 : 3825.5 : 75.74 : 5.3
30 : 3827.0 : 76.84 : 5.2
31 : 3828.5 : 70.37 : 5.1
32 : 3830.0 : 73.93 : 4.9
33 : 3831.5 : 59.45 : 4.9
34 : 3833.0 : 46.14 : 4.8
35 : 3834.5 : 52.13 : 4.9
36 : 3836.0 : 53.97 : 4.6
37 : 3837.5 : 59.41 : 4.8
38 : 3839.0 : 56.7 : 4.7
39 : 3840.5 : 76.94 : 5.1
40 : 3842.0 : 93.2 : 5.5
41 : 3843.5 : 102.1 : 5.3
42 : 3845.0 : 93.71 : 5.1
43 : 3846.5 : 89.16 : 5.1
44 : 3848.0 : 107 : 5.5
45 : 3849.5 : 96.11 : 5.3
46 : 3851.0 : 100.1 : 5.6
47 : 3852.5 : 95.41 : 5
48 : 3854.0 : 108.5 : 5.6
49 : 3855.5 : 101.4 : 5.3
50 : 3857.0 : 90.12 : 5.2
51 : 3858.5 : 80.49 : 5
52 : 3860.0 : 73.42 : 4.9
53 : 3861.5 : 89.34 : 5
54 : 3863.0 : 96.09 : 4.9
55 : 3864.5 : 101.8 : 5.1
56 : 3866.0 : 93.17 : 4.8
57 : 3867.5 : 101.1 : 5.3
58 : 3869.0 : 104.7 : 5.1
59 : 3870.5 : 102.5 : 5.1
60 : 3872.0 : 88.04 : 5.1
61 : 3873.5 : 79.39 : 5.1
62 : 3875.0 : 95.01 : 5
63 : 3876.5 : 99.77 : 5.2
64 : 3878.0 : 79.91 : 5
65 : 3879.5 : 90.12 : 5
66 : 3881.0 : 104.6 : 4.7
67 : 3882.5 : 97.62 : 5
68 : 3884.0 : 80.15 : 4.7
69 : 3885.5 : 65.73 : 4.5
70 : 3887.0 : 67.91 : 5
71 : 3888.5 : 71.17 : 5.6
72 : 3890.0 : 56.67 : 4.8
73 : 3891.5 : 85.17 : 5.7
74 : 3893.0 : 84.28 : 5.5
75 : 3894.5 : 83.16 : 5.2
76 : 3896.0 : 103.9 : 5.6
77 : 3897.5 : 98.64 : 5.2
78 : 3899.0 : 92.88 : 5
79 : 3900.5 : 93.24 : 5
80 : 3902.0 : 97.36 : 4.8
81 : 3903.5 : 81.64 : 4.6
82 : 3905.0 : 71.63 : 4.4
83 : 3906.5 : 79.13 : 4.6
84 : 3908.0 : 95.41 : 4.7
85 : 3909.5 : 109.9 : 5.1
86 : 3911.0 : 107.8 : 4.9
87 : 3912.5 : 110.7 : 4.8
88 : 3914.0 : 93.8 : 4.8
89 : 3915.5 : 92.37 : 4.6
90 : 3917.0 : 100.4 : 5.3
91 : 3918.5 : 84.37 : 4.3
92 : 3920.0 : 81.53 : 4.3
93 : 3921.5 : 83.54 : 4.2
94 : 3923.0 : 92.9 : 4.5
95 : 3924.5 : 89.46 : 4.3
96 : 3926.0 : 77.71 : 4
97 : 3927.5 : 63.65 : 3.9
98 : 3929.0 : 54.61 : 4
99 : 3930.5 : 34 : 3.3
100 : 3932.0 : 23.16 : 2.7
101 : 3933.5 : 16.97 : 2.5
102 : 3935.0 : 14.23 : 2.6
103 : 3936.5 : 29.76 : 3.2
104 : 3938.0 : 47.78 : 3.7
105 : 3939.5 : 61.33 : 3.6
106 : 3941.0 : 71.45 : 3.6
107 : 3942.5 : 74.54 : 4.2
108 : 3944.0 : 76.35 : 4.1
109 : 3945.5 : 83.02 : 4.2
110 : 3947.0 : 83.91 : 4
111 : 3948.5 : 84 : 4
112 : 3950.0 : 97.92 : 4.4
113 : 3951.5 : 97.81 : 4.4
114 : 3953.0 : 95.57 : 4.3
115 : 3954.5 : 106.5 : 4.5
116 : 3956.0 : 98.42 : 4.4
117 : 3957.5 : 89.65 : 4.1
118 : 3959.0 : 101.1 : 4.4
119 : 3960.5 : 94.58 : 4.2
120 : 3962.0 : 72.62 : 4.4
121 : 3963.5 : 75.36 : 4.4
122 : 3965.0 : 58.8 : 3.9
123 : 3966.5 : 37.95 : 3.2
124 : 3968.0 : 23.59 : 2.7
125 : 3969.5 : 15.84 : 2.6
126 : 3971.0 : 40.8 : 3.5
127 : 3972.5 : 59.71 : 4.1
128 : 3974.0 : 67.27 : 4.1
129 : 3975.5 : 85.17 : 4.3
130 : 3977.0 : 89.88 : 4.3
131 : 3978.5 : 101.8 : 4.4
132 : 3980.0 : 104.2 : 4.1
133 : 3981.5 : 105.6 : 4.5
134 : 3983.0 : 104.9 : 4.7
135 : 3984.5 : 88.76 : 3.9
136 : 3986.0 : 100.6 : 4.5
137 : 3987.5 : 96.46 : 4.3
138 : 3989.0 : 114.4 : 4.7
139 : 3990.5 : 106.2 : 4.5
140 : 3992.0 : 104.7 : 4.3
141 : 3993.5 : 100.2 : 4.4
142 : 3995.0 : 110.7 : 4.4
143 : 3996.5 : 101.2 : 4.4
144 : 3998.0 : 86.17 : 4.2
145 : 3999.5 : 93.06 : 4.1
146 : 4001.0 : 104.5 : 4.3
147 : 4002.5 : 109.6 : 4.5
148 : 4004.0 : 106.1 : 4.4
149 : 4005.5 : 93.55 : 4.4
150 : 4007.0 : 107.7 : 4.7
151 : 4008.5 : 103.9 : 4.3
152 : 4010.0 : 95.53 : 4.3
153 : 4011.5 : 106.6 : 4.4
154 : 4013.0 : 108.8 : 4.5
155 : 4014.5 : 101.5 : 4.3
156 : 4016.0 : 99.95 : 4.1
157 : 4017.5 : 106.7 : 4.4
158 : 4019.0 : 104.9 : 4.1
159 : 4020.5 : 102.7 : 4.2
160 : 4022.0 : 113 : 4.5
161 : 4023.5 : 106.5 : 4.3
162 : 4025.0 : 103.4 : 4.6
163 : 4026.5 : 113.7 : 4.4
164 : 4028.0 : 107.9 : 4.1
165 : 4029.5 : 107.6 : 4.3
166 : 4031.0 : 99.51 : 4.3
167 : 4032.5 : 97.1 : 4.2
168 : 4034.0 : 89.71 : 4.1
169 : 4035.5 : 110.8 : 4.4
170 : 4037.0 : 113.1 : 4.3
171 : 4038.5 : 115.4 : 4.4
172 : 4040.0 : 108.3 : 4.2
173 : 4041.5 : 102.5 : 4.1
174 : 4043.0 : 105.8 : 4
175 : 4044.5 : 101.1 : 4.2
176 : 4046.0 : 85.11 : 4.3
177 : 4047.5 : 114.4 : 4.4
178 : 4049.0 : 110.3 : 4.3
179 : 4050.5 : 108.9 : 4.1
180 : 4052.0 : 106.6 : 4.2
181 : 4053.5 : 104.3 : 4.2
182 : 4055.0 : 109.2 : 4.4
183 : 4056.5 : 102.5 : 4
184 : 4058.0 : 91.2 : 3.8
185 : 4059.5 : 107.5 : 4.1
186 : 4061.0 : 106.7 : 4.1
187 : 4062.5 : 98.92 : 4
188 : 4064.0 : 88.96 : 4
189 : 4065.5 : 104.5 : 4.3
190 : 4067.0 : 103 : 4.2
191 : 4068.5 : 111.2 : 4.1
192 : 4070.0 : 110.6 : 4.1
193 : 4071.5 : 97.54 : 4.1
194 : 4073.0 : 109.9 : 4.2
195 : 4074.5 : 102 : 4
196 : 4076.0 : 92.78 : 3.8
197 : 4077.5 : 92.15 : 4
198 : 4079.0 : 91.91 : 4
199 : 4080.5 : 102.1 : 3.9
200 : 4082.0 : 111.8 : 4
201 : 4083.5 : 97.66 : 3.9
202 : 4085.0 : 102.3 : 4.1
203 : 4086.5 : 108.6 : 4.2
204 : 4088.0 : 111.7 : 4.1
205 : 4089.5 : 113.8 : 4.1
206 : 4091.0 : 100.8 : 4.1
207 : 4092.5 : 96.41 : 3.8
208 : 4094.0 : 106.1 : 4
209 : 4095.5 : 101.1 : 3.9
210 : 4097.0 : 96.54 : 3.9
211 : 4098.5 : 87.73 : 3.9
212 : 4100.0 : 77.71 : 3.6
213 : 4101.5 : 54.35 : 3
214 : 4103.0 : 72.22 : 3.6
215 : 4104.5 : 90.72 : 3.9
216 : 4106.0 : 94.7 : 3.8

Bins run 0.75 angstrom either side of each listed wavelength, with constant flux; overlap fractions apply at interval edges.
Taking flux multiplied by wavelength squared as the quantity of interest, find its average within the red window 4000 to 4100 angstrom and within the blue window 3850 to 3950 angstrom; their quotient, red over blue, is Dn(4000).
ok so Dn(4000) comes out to 1.36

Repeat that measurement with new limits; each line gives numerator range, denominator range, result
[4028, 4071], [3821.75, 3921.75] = 1.31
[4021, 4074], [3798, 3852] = 1.40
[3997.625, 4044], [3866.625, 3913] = 1.24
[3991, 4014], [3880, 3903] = 1.26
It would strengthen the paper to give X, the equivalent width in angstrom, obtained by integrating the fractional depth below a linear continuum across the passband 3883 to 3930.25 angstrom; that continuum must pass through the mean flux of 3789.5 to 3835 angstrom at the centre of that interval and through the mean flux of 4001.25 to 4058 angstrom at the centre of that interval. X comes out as 3.8 angstrom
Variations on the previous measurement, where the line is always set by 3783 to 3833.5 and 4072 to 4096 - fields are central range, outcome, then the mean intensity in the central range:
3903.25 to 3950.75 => 9.7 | 74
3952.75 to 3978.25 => 6.4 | 71.5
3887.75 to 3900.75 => 0.8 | 85.2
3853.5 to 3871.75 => -1.2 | 94.8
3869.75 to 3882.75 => -0.4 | 92.8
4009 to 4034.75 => -1.3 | 104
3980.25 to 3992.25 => -0.8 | 103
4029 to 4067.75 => -1.2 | 104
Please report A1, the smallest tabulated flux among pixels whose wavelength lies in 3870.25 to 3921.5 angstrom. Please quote 56.67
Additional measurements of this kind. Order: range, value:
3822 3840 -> 46.14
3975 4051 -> 85.11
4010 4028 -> 95.53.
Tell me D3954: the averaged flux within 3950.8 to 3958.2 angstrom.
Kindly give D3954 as 97.6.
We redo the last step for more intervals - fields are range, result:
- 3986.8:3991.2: 106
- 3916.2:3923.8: 88.6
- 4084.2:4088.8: 107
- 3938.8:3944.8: 71.1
